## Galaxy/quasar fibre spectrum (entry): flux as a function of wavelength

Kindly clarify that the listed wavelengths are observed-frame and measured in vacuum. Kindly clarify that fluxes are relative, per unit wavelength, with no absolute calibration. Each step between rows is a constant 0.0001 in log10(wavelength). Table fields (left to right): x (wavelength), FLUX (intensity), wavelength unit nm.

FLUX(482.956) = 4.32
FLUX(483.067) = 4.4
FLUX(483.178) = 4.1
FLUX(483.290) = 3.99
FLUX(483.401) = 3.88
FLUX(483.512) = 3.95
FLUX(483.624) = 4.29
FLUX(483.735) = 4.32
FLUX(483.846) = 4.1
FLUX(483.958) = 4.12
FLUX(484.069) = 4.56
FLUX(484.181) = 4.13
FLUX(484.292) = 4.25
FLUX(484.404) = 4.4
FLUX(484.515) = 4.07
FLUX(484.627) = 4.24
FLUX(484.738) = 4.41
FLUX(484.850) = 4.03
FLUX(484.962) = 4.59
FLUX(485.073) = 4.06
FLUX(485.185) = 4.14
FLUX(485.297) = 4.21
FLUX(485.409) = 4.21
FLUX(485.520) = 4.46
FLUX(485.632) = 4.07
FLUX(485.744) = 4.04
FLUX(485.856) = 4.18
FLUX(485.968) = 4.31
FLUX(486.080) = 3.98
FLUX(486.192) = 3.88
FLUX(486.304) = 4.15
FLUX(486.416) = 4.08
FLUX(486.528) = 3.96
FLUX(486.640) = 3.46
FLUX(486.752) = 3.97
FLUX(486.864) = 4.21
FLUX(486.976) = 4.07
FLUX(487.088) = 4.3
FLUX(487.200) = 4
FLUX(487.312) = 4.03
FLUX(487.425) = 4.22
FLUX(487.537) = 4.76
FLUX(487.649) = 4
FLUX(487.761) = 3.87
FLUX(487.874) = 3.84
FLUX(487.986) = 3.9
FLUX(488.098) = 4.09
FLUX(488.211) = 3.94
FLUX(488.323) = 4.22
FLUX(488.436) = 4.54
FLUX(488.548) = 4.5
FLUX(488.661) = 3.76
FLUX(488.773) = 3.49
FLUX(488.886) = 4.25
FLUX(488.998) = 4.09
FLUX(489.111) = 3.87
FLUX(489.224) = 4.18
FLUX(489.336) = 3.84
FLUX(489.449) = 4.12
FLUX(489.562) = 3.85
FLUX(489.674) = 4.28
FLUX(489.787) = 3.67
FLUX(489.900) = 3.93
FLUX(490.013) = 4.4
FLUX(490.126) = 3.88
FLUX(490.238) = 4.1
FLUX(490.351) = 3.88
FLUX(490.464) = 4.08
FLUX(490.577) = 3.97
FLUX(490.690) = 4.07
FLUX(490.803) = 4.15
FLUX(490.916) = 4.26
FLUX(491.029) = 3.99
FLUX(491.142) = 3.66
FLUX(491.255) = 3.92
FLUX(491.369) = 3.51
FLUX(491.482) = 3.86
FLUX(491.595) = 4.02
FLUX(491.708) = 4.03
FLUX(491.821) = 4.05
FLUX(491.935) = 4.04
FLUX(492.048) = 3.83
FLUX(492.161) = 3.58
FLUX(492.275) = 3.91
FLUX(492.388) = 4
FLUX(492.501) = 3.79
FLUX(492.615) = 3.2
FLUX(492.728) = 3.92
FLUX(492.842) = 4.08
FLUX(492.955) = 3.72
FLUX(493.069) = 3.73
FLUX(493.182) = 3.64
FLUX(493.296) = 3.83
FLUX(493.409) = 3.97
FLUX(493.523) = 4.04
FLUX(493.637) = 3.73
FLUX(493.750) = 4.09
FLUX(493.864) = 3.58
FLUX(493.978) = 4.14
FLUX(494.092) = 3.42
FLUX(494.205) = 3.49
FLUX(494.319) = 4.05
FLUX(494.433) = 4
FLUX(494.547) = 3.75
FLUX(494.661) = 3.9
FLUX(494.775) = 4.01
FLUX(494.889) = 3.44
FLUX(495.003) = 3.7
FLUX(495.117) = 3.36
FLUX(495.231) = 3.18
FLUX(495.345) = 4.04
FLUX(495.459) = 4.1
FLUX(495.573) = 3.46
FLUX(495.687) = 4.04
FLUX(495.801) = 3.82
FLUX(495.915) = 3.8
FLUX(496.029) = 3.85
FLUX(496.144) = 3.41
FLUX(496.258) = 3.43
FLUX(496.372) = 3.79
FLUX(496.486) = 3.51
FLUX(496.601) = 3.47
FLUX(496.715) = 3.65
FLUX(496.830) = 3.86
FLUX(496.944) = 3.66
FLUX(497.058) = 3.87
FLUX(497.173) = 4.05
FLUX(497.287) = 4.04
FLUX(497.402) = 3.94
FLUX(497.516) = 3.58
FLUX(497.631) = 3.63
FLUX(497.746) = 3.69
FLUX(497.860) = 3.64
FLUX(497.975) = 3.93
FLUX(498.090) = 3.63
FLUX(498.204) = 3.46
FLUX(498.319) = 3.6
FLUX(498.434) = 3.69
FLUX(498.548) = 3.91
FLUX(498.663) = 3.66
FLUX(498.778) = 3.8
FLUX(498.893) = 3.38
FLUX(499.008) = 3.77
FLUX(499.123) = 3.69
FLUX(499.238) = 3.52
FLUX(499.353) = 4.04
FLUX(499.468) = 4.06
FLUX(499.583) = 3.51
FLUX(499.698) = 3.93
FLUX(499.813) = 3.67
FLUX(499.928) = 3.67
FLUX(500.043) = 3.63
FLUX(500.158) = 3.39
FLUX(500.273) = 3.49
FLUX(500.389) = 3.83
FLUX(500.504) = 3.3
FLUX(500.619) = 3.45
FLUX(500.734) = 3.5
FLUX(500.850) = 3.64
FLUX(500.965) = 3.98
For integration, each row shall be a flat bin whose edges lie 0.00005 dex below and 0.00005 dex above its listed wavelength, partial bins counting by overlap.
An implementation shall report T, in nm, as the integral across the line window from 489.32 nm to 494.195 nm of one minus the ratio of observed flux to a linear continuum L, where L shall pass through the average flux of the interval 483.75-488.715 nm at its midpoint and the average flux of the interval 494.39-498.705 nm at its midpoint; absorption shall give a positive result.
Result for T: 0.03 nm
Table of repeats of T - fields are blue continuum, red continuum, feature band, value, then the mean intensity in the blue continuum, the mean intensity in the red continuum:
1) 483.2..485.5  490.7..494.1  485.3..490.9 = -0.03 nm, 4.2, 3.86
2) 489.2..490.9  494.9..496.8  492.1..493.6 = 0.02 nm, 4.03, 3.66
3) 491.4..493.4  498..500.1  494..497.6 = 0.03 nm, 3.84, 3.71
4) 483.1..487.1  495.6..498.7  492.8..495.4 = 0.04 nm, 4.14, 3.72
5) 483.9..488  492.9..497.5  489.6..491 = -0.03 nm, 4.14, 3.76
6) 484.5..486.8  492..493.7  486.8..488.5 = -0.04 nm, 4.12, 3.8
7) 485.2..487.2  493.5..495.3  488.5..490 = -0.01 nm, 4.09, 3.74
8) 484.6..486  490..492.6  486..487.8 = 0.04 nm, 4.22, 3.94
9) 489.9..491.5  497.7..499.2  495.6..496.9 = 0.03 nm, 3.98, 3.68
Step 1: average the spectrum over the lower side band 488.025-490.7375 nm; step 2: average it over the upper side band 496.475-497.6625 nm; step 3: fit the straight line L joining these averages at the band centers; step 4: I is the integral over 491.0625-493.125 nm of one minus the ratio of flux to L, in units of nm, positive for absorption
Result 0.06 nm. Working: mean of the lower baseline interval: 4.04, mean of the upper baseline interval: 3.76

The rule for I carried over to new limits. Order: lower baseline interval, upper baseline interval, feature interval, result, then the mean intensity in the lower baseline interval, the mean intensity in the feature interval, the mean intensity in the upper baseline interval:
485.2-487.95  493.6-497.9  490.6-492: -0.02 nm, 4.09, 3.96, 3.74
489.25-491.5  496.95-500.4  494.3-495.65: 0.03 nm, 3.98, 3.74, 3.72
